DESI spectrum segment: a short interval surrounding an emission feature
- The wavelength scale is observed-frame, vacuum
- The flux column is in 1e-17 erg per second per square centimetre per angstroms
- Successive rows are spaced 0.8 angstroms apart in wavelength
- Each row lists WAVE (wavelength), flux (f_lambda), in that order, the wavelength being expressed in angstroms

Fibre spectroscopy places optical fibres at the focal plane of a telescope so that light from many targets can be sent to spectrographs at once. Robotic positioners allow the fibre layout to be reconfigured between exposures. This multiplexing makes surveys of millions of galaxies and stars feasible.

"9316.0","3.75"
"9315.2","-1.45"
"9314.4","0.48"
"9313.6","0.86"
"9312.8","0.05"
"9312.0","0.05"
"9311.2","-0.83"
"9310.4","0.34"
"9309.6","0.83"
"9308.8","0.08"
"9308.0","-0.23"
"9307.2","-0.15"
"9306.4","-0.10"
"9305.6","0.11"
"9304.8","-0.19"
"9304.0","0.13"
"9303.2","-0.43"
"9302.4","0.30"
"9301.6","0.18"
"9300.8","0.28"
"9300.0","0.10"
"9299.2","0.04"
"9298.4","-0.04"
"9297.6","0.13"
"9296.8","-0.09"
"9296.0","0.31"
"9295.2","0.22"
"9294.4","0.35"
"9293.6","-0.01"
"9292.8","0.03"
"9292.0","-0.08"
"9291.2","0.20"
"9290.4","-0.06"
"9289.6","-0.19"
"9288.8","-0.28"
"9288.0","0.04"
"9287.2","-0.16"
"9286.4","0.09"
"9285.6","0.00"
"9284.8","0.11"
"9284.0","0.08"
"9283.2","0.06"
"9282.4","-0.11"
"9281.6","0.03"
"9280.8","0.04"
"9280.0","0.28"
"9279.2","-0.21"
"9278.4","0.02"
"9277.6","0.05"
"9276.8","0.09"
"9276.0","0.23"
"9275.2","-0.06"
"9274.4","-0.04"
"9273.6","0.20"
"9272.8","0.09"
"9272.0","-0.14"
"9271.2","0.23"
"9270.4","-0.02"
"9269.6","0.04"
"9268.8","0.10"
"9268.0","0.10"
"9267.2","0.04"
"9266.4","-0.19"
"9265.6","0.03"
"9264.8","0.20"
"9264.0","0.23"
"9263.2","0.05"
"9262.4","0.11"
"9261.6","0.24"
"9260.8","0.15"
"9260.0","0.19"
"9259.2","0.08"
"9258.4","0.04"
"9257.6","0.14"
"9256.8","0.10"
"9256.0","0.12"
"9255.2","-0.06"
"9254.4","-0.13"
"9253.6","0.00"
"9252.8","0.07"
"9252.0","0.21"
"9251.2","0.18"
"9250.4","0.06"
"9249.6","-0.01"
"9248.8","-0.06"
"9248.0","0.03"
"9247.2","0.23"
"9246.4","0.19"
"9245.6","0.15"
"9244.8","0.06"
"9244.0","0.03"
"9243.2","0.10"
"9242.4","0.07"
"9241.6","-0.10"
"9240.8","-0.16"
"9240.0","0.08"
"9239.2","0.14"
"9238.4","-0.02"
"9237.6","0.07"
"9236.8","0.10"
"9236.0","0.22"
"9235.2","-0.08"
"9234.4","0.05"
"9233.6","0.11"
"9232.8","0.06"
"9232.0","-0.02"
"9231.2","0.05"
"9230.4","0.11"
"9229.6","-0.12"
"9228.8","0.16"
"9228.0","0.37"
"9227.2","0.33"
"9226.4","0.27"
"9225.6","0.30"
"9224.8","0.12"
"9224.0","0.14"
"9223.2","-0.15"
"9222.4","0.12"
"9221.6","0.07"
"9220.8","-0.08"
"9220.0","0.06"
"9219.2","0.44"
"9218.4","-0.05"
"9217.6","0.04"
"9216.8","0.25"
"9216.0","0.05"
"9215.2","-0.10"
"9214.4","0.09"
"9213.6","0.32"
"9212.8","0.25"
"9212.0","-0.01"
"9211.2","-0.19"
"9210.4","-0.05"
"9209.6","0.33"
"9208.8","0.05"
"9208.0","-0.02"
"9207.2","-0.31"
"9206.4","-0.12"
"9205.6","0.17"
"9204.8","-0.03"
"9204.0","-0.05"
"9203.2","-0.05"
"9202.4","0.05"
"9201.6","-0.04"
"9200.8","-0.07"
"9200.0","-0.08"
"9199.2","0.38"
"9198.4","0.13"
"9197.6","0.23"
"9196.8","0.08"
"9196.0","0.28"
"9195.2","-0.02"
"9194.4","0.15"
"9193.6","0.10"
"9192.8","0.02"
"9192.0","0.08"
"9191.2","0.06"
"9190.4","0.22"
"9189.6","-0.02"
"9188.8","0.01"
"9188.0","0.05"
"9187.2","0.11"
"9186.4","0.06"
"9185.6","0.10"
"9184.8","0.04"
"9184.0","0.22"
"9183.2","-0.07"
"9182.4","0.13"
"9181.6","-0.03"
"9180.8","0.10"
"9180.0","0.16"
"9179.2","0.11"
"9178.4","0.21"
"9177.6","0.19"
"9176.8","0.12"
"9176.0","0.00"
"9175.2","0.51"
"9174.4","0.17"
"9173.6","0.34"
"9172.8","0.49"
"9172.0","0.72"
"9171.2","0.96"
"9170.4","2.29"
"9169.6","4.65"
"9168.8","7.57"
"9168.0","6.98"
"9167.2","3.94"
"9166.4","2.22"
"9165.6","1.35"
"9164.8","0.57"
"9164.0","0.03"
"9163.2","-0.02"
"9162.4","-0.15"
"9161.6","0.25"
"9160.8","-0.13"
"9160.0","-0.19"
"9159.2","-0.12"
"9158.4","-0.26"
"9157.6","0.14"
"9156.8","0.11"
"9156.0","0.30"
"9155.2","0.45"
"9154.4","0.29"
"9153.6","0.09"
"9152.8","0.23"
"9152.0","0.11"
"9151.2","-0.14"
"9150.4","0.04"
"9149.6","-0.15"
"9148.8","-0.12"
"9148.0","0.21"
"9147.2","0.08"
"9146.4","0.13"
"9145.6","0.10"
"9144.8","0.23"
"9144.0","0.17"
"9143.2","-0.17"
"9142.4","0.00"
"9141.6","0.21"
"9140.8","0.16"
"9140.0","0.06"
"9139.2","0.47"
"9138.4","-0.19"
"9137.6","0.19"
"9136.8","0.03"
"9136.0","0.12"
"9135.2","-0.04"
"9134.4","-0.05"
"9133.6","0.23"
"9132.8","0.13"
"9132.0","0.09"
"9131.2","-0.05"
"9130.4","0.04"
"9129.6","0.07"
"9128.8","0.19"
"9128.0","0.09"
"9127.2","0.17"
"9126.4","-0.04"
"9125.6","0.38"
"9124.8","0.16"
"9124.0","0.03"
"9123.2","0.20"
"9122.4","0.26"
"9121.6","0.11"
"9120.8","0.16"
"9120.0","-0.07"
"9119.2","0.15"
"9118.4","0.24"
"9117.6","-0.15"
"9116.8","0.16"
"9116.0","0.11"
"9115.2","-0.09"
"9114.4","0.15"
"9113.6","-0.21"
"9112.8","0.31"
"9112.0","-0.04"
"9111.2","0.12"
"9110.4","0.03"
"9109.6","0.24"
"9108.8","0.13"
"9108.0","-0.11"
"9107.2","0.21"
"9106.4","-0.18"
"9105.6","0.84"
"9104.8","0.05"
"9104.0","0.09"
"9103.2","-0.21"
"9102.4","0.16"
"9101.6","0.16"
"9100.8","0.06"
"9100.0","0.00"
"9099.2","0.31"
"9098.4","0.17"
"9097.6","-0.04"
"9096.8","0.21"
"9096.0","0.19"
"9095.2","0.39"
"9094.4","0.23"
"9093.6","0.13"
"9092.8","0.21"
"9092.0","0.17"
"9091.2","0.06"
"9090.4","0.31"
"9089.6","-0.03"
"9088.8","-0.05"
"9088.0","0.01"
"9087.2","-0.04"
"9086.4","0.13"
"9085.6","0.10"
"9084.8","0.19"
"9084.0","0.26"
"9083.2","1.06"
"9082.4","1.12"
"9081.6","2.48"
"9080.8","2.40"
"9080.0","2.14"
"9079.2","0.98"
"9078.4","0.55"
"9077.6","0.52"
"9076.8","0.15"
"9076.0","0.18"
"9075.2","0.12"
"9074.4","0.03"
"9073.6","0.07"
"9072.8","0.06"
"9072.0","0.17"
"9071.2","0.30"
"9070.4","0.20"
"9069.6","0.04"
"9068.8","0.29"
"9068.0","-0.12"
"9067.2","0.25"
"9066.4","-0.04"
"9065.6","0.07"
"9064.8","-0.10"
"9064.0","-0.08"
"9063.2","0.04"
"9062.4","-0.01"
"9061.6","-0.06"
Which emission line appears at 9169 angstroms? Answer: [O III] 5007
